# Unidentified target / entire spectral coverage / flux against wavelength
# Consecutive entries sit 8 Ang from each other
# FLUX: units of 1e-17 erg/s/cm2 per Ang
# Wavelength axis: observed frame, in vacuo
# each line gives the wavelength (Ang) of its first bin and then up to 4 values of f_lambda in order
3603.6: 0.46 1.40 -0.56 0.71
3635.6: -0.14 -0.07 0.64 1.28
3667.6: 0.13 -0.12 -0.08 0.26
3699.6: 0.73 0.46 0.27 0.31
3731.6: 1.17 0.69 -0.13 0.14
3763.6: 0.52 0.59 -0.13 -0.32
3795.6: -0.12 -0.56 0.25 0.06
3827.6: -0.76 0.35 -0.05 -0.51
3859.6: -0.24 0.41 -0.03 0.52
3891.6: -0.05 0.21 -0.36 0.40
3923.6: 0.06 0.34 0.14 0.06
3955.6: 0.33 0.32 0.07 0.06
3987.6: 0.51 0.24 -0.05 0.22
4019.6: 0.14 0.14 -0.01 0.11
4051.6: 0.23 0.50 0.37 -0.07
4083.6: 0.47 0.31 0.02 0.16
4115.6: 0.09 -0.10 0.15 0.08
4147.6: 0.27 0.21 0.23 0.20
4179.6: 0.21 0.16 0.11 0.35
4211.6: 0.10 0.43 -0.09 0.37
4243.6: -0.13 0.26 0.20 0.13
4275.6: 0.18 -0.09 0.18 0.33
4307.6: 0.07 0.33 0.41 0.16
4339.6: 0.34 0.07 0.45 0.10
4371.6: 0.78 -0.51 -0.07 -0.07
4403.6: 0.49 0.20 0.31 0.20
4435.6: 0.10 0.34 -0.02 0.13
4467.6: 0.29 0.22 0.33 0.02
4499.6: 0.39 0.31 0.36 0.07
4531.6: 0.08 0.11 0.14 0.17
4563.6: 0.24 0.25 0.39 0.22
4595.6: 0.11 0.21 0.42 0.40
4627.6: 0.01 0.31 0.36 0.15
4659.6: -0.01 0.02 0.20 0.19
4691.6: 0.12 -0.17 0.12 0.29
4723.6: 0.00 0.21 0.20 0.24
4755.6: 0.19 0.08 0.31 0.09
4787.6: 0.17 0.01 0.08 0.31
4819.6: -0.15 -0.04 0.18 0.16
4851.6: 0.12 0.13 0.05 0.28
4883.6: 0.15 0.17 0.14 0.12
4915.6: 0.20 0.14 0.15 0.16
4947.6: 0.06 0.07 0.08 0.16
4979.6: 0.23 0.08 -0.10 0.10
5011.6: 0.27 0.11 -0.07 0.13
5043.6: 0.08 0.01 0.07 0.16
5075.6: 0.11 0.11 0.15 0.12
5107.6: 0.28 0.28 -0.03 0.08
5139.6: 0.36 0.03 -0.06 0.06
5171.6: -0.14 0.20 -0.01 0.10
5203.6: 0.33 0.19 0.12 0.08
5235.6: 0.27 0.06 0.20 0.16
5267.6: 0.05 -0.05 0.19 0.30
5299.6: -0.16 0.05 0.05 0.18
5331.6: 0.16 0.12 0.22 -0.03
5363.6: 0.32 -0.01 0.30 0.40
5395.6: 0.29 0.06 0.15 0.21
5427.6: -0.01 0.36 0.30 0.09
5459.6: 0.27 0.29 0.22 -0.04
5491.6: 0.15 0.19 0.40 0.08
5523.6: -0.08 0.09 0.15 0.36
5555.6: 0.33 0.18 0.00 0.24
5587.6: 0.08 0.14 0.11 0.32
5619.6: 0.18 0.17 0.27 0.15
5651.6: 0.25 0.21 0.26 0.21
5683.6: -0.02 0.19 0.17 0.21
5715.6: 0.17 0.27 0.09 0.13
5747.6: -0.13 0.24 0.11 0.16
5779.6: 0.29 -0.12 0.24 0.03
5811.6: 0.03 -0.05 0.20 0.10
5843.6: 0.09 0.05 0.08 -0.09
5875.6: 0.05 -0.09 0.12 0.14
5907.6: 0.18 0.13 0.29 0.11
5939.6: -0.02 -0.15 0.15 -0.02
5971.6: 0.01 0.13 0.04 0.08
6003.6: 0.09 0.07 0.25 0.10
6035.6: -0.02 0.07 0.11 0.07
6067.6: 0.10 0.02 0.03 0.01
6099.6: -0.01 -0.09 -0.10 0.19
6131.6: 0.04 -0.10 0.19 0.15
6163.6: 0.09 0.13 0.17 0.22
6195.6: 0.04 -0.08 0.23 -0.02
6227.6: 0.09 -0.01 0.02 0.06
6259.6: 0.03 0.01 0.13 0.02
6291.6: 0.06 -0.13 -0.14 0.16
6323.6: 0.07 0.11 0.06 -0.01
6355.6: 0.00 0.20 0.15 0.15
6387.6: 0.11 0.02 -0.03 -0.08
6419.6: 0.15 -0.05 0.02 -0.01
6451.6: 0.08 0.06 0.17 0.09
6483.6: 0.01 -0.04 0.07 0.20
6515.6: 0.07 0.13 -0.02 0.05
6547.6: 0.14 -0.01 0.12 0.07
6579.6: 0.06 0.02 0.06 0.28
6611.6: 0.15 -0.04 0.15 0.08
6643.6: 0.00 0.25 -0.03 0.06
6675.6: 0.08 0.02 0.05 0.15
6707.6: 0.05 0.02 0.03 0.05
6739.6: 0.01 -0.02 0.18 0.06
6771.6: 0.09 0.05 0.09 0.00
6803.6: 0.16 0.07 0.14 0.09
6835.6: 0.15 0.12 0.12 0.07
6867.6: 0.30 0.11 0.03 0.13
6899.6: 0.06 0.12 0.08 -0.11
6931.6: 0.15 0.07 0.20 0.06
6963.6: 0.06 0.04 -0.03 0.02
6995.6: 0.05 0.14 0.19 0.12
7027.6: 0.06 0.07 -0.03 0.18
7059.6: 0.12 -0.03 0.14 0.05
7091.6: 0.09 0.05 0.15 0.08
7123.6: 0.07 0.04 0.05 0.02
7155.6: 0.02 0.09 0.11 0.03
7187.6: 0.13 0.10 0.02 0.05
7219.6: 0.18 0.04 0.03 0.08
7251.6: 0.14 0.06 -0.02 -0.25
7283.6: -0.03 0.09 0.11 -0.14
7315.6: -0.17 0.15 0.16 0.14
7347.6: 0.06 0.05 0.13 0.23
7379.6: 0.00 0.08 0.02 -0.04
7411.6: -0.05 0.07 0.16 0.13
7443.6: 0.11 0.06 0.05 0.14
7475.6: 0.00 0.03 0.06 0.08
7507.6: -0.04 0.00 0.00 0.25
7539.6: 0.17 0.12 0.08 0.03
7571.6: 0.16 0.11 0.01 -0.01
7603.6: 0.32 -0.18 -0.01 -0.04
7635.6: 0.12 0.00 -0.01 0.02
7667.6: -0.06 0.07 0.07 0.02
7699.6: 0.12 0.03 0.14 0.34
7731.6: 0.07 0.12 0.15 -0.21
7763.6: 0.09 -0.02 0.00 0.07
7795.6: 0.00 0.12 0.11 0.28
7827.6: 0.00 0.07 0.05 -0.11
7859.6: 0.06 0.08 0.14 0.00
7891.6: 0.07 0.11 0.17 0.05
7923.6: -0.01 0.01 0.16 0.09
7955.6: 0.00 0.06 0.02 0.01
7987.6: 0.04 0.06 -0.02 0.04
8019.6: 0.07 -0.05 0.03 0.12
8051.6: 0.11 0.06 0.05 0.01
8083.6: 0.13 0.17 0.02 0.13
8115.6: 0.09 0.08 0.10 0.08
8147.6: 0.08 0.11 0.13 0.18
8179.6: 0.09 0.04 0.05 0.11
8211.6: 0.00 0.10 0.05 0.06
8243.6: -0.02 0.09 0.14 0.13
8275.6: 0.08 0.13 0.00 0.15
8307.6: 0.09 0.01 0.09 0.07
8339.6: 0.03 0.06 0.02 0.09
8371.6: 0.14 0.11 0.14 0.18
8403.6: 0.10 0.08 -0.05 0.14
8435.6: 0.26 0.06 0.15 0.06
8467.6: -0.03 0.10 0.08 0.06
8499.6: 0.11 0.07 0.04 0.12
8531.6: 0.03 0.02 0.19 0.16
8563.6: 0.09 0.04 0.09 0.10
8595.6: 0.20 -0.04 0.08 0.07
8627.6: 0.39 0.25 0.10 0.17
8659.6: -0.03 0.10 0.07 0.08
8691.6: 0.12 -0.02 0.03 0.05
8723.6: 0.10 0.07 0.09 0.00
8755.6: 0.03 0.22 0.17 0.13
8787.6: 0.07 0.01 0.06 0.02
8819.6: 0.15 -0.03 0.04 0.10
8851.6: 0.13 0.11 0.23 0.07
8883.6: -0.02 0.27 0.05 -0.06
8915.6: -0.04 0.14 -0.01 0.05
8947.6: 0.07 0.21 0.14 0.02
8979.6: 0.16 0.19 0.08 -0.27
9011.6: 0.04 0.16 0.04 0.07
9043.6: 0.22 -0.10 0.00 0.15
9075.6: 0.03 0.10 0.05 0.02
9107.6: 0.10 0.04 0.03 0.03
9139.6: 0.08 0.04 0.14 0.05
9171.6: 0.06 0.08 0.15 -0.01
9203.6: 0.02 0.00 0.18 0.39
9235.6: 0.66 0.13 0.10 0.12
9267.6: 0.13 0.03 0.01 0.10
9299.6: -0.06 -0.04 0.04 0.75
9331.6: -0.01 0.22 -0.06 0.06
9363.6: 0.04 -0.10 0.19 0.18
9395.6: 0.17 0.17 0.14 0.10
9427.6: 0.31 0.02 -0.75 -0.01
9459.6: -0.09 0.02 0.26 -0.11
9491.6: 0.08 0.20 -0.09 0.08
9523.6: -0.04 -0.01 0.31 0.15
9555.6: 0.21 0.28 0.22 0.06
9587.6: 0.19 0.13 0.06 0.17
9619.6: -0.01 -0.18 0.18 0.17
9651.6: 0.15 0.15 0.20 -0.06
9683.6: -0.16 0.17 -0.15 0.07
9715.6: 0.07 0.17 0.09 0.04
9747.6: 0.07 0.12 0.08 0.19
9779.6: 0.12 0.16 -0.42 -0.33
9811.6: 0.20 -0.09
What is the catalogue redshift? 1.476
